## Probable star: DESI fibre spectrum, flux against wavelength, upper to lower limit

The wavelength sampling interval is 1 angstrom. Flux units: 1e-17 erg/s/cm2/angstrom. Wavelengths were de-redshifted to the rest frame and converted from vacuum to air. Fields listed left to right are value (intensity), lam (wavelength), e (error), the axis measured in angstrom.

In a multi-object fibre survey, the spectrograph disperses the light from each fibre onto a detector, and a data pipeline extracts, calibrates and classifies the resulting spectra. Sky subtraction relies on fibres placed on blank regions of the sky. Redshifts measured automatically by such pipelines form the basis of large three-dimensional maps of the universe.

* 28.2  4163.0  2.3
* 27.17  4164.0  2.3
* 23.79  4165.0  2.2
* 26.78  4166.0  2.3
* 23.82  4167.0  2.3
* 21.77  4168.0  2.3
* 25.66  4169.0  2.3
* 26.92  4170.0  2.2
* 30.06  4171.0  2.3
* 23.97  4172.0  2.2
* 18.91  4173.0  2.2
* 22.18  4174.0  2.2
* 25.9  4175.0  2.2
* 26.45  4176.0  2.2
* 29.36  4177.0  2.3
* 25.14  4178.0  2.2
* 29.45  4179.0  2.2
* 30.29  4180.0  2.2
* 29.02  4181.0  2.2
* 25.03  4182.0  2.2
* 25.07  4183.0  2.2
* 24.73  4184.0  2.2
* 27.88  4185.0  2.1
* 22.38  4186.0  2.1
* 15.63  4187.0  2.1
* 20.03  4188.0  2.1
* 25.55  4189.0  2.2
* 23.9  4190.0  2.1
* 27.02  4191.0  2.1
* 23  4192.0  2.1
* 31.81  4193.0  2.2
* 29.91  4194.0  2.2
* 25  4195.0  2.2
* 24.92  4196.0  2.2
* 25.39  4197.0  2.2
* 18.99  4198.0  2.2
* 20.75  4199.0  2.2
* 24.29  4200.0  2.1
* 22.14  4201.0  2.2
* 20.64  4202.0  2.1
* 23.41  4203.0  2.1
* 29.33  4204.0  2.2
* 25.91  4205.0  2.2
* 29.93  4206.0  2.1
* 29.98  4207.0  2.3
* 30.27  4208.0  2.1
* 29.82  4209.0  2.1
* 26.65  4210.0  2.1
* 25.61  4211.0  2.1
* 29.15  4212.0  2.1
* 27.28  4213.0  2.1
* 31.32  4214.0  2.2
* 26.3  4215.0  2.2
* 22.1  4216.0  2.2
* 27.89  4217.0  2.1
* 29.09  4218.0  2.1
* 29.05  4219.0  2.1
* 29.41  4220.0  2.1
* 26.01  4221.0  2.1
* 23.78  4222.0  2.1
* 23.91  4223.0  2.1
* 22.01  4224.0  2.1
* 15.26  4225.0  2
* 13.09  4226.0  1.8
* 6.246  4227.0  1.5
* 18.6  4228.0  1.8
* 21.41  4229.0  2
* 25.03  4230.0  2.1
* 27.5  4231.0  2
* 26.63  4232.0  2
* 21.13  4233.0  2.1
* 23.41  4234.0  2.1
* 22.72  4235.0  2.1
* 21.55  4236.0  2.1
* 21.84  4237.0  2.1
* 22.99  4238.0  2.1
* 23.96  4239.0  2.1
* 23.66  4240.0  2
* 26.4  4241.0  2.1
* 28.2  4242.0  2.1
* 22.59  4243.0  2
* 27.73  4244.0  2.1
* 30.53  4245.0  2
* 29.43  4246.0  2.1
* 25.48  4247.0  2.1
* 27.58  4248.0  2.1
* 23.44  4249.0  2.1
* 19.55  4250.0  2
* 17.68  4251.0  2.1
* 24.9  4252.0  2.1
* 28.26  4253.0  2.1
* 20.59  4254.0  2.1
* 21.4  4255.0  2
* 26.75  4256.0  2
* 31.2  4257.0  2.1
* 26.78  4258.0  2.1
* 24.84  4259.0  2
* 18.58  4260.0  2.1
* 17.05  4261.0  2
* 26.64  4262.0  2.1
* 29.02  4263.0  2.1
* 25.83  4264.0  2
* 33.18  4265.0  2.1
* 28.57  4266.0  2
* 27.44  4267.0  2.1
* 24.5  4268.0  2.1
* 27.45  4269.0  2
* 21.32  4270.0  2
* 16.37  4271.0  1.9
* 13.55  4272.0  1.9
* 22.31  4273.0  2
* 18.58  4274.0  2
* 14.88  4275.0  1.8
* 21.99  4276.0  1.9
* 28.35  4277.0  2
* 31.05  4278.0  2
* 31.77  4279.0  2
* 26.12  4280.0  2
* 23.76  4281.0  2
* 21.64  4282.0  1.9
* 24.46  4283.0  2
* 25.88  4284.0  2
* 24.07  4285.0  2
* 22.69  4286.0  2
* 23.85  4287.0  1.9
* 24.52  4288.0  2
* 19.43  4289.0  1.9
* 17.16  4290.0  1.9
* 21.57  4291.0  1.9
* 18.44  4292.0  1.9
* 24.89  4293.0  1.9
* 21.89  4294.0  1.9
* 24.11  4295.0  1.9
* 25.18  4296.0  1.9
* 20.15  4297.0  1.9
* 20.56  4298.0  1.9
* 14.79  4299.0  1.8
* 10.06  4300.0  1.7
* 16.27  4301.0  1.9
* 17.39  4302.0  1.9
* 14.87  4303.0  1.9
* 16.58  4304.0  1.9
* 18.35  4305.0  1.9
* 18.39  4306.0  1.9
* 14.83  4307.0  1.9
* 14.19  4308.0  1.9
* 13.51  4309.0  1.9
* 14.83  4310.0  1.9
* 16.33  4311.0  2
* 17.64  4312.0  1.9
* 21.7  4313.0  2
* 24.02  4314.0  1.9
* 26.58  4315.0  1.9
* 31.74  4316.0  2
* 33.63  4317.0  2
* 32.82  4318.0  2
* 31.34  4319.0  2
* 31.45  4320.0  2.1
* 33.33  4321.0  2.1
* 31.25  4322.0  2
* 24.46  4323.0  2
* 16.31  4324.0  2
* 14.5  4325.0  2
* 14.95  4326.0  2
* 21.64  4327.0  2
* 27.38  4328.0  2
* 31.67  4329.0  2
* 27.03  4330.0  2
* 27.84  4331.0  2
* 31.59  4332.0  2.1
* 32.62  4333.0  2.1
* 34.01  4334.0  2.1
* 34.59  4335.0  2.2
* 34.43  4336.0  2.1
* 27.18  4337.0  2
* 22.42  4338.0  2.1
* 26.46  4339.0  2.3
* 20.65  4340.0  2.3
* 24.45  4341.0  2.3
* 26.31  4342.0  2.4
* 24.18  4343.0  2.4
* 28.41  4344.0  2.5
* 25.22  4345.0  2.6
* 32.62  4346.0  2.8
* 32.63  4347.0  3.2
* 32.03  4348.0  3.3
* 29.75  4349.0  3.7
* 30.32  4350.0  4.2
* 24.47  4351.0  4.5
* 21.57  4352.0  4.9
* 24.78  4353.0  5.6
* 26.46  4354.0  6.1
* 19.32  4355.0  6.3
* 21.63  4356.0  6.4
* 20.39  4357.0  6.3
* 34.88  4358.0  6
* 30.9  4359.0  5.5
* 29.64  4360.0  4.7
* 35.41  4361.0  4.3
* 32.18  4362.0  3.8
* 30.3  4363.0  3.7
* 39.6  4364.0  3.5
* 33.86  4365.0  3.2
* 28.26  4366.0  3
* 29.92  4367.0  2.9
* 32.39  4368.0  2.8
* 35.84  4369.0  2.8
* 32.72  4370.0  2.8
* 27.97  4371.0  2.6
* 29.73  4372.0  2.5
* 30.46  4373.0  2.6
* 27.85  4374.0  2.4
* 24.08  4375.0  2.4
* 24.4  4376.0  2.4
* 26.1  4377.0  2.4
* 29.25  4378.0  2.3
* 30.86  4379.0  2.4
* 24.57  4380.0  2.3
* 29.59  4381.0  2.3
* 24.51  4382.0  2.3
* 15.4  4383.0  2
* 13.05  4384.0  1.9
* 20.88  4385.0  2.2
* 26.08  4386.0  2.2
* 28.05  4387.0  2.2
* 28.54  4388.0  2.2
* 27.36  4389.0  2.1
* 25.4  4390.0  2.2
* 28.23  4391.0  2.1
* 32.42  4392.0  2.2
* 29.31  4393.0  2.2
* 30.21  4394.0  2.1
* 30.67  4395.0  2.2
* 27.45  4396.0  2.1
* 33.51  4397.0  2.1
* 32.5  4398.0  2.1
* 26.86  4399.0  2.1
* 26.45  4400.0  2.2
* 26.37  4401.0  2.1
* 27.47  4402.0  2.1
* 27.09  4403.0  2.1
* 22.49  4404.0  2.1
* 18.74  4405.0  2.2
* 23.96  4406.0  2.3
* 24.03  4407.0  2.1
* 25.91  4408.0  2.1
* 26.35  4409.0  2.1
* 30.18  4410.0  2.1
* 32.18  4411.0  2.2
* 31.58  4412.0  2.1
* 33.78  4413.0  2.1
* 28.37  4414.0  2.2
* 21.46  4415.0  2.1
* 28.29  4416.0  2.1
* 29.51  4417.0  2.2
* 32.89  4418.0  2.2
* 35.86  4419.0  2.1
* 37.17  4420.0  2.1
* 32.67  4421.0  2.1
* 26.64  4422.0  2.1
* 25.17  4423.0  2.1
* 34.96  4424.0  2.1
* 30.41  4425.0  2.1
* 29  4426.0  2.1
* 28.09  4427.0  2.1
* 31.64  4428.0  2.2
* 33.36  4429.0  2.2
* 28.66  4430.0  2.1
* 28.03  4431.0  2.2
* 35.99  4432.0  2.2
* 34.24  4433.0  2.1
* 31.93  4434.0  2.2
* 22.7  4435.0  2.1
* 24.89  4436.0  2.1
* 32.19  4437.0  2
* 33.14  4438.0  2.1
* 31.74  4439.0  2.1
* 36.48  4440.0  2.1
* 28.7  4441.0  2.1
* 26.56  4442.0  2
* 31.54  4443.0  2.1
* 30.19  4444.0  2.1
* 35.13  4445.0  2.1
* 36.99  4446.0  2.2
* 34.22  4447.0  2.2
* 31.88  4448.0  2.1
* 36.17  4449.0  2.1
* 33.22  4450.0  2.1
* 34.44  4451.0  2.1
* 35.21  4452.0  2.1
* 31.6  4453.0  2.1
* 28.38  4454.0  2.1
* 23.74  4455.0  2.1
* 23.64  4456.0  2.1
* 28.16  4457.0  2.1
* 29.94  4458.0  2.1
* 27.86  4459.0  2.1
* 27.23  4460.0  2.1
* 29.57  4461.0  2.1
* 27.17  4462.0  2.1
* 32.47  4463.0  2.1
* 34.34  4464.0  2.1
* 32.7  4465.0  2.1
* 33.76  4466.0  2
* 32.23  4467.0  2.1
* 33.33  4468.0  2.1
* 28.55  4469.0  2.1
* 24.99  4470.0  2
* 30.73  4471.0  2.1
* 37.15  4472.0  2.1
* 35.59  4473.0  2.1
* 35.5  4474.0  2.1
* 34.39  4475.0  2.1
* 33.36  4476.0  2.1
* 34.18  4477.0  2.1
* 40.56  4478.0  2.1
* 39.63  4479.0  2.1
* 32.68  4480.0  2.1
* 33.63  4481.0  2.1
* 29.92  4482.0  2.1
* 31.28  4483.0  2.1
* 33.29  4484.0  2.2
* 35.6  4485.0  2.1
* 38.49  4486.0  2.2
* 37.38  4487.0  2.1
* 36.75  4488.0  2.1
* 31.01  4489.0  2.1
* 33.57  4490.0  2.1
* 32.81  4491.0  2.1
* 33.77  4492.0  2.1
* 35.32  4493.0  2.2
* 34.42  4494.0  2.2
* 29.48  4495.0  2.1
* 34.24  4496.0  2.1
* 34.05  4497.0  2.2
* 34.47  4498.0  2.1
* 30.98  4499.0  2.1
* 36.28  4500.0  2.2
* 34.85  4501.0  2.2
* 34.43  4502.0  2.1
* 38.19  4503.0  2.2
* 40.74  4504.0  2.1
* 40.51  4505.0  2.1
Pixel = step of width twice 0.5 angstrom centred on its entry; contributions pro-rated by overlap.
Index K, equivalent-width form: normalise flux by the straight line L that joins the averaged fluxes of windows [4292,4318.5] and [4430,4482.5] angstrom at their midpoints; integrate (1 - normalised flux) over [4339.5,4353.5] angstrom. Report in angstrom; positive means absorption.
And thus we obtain -2.2 angstrom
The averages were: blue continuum 20.2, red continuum 31.8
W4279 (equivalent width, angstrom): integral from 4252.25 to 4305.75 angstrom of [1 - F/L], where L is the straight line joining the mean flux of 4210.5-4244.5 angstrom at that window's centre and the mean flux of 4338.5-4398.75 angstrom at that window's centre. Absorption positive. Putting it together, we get 5.8 angstrom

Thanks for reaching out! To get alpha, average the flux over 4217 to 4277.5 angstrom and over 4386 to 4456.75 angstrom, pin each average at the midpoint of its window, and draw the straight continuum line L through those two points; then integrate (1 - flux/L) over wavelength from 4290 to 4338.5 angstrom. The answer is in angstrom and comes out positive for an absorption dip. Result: 5.4 angstrom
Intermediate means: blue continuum 23.7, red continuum 29.7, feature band 23.2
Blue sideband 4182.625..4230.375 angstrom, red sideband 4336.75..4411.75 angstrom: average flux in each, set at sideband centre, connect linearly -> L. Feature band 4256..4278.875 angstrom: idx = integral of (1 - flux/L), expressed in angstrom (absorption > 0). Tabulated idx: 1.21 angstrom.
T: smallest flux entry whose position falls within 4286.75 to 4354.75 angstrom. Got 10.06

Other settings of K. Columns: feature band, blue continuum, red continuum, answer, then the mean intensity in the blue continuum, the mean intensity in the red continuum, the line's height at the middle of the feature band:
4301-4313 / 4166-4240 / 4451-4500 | 4.9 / 24.7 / 32.5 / 27.7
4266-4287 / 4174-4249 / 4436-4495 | 2.6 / 25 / 32.5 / 26.9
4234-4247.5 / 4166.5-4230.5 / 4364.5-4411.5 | 0.2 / 24.9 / 27.4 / 25.4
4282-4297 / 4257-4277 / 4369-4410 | 0.9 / 23.4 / 26.8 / 24.1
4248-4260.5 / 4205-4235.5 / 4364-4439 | 0.8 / 24.7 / 28.6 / 25.4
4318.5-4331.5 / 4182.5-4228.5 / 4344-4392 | 0.7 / 24.6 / 27.9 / 27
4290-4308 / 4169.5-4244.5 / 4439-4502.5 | 5.9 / 24.8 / 32.7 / 27.6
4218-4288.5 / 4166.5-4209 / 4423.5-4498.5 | 8.1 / 25.3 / 32.2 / 27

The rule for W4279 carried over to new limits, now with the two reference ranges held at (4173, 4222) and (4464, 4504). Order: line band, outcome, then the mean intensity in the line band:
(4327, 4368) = 2.1 angstrom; 28.6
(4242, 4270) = 2.2 angstrom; 25.4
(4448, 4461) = 1.2 angstrom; 30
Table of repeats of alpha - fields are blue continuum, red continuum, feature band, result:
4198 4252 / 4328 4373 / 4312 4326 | 0.8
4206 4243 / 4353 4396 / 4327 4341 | -0.8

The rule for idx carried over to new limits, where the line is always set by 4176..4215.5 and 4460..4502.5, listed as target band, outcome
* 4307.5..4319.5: 2.4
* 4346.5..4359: 1.4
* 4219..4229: 2.4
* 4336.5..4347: 1.3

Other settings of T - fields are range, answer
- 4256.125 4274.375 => 13.55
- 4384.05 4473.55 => 18.74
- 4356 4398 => 13.05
